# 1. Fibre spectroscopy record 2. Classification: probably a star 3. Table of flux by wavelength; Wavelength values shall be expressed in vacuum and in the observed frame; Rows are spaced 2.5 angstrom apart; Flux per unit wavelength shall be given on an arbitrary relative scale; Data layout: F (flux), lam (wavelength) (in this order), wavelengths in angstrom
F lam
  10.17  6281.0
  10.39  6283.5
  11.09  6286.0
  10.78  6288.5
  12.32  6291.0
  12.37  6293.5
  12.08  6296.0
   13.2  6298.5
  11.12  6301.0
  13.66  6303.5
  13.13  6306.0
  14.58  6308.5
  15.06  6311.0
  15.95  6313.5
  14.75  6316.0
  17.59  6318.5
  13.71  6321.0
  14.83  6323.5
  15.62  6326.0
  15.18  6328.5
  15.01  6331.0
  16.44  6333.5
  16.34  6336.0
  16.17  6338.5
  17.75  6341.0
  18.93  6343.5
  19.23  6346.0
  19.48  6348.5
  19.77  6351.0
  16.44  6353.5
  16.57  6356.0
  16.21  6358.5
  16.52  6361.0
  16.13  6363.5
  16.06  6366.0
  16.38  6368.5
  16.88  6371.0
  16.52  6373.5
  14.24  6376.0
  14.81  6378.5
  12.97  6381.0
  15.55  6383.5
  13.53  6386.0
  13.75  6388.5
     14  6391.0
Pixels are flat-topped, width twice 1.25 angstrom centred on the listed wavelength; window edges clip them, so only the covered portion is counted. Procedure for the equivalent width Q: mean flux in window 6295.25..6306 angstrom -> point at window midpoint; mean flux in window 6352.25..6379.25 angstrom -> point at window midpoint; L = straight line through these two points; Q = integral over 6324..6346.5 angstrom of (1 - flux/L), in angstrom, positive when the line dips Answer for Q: -3.3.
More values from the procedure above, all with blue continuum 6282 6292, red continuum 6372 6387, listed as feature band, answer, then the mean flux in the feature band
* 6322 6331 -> -1.8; 15.1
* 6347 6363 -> -4.4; 17.5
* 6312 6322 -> -2.7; 15.5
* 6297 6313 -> -2.4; 13.6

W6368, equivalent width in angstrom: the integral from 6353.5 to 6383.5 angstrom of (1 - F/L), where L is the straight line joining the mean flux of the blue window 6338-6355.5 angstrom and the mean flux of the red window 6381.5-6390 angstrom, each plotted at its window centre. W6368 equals 0.4 angstrom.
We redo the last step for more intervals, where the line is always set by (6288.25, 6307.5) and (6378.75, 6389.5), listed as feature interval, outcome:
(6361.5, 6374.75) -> -2.6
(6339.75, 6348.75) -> -3.7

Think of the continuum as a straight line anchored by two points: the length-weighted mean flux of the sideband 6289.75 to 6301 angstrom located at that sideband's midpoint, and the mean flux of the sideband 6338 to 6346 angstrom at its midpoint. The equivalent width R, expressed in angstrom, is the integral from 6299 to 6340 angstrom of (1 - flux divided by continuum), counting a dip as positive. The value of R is 0.82 angstrom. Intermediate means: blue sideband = 12.3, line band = 14.9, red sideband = 18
